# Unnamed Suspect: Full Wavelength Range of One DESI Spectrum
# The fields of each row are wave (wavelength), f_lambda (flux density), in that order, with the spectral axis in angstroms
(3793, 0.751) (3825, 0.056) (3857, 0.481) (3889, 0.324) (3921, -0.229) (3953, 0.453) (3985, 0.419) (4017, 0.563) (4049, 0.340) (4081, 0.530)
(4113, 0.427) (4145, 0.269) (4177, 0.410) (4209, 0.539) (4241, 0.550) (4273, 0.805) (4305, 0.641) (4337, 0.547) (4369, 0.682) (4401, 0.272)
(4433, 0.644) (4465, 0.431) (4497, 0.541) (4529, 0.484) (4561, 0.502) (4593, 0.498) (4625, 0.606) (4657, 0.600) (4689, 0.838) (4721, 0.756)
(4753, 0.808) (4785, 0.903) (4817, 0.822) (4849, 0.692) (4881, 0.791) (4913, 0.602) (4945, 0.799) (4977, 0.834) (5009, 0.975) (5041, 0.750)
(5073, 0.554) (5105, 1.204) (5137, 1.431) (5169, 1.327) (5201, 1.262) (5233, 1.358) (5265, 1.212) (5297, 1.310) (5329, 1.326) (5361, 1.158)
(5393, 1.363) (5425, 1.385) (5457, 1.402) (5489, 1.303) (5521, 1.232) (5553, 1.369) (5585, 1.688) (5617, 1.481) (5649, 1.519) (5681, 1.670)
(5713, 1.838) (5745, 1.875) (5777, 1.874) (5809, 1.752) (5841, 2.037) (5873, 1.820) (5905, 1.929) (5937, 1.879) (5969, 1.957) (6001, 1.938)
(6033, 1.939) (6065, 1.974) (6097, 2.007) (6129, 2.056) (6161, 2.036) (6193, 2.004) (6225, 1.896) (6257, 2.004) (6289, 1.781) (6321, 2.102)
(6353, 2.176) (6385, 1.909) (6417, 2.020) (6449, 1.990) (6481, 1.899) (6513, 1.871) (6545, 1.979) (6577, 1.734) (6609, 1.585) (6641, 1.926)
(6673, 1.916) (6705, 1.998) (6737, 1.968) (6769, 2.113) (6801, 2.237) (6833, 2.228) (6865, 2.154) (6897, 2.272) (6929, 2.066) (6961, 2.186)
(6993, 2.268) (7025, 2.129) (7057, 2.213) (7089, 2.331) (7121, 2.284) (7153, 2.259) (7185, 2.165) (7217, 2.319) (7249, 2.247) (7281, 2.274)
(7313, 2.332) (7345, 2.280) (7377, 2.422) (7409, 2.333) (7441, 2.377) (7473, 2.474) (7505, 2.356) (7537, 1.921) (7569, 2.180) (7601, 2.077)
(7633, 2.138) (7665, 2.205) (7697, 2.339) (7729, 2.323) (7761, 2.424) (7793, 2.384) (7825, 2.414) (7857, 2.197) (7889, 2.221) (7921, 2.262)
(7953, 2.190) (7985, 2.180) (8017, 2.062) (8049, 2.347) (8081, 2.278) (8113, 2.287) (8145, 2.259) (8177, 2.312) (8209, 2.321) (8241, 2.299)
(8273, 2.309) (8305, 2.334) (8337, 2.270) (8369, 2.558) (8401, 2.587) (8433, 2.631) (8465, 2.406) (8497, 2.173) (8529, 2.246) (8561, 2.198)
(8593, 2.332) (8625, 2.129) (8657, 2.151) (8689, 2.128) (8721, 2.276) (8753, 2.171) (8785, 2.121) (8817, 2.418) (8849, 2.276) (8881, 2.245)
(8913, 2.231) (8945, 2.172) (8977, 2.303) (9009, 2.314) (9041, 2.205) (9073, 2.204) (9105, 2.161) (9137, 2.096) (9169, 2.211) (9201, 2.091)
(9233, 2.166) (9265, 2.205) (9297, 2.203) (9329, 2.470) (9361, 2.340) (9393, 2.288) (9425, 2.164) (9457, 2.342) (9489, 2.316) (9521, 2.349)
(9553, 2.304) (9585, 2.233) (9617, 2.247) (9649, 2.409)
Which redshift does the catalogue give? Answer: 0.28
